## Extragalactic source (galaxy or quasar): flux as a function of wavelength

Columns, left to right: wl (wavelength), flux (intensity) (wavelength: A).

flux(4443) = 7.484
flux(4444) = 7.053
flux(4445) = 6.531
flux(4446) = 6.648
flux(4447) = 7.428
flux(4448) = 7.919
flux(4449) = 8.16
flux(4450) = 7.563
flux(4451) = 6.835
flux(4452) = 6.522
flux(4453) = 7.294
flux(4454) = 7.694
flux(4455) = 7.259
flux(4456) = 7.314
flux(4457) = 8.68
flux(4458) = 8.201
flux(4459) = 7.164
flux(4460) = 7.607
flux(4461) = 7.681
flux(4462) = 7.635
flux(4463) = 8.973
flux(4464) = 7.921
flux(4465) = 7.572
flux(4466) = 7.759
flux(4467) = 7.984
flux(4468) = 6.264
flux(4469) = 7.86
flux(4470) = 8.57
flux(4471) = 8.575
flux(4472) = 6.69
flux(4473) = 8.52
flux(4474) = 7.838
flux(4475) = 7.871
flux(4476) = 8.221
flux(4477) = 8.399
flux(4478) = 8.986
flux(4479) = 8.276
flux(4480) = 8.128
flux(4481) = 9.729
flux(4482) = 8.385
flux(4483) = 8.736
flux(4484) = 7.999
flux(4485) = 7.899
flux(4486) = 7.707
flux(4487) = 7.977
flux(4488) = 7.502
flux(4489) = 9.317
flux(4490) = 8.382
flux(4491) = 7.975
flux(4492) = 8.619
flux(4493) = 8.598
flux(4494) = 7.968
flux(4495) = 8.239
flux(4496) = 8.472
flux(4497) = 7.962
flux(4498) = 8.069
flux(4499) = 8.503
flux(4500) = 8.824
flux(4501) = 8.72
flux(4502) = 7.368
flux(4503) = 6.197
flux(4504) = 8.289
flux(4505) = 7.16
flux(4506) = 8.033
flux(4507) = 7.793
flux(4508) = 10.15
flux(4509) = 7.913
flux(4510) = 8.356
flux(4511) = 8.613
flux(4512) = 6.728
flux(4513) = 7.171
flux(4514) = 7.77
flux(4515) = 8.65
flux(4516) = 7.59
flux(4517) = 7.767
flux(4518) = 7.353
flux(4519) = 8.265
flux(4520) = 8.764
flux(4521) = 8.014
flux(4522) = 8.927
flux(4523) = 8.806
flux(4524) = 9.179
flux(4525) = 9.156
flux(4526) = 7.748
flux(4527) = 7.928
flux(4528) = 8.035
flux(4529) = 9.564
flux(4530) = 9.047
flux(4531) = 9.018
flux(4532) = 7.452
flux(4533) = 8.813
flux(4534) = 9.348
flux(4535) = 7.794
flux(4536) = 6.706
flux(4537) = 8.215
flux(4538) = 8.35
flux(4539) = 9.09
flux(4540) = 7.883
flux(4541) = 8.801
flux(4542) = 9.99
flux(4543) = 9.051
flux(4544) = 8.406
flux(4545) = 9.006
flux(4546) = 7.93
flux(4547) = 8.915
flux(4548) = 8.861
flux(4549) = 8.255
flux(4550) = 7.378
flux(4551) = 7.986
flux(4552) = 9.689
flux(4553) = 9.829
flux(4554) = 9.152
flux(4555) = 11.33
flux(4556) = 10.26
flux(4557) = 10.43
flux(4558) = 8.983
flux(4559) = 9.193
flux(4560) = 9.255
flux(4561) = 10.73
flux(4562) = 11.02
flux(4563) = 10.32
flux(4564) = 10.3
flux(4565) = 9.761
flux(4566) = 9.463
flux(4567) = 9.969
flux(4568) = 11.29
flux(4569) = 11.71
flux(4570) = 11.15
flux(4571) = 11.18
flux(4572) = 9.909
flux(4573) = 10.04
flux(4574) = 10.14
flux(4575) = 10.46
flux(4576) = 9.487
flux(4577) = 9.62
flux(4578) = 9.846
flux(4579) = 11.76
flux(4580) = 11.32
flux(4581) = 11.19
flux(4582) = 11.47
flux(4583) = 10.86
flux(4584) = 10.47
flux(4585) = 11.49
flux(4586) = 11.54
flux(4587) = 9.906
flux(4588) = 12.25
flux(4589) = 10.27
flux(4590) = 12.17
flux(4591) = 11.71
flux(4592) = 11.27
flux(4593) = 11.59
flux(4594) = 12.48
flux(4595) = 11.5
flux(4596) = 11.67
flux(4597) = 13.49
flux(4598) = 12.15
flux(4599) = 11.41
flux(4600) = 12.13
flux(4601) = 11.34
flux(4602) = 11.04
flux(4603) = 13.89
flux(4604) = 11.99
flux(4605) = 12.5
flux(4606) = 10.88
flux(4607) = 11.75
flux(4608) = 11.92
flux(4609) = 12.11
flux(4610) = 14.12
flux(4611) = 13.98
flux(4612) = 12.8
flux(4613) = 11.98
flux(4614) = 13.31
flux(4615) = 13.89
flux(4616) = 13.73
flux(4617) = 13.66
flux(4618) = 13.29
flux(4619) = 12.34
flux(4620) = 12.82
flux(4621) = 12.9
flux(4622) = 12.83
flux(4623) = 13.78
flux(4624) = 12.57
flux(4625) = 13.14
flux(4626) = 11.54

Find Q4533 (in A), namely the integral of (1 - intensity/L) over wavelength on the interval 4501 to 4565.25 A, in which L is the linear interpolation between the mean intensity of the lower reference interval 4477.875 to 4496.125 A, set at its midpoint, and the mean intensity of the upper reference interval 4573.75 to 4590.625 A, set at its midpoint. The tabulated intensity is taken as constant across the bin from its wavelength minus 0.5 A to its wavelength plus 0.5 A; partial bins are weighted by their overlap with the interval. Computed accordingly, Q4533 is 6.2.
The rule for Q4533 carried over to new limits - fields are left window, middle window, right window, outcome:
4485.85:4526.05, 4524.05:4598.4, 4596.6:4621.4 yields 4.72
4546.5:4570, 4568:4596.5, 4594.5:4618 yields 0.29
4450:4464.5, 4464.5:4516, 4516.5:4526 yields -0.39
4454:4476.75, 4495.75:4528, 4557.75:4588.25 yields 3.08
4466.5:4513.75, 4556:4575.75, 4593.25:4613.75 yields 1.12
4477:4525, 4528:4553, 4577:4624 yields 2.99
